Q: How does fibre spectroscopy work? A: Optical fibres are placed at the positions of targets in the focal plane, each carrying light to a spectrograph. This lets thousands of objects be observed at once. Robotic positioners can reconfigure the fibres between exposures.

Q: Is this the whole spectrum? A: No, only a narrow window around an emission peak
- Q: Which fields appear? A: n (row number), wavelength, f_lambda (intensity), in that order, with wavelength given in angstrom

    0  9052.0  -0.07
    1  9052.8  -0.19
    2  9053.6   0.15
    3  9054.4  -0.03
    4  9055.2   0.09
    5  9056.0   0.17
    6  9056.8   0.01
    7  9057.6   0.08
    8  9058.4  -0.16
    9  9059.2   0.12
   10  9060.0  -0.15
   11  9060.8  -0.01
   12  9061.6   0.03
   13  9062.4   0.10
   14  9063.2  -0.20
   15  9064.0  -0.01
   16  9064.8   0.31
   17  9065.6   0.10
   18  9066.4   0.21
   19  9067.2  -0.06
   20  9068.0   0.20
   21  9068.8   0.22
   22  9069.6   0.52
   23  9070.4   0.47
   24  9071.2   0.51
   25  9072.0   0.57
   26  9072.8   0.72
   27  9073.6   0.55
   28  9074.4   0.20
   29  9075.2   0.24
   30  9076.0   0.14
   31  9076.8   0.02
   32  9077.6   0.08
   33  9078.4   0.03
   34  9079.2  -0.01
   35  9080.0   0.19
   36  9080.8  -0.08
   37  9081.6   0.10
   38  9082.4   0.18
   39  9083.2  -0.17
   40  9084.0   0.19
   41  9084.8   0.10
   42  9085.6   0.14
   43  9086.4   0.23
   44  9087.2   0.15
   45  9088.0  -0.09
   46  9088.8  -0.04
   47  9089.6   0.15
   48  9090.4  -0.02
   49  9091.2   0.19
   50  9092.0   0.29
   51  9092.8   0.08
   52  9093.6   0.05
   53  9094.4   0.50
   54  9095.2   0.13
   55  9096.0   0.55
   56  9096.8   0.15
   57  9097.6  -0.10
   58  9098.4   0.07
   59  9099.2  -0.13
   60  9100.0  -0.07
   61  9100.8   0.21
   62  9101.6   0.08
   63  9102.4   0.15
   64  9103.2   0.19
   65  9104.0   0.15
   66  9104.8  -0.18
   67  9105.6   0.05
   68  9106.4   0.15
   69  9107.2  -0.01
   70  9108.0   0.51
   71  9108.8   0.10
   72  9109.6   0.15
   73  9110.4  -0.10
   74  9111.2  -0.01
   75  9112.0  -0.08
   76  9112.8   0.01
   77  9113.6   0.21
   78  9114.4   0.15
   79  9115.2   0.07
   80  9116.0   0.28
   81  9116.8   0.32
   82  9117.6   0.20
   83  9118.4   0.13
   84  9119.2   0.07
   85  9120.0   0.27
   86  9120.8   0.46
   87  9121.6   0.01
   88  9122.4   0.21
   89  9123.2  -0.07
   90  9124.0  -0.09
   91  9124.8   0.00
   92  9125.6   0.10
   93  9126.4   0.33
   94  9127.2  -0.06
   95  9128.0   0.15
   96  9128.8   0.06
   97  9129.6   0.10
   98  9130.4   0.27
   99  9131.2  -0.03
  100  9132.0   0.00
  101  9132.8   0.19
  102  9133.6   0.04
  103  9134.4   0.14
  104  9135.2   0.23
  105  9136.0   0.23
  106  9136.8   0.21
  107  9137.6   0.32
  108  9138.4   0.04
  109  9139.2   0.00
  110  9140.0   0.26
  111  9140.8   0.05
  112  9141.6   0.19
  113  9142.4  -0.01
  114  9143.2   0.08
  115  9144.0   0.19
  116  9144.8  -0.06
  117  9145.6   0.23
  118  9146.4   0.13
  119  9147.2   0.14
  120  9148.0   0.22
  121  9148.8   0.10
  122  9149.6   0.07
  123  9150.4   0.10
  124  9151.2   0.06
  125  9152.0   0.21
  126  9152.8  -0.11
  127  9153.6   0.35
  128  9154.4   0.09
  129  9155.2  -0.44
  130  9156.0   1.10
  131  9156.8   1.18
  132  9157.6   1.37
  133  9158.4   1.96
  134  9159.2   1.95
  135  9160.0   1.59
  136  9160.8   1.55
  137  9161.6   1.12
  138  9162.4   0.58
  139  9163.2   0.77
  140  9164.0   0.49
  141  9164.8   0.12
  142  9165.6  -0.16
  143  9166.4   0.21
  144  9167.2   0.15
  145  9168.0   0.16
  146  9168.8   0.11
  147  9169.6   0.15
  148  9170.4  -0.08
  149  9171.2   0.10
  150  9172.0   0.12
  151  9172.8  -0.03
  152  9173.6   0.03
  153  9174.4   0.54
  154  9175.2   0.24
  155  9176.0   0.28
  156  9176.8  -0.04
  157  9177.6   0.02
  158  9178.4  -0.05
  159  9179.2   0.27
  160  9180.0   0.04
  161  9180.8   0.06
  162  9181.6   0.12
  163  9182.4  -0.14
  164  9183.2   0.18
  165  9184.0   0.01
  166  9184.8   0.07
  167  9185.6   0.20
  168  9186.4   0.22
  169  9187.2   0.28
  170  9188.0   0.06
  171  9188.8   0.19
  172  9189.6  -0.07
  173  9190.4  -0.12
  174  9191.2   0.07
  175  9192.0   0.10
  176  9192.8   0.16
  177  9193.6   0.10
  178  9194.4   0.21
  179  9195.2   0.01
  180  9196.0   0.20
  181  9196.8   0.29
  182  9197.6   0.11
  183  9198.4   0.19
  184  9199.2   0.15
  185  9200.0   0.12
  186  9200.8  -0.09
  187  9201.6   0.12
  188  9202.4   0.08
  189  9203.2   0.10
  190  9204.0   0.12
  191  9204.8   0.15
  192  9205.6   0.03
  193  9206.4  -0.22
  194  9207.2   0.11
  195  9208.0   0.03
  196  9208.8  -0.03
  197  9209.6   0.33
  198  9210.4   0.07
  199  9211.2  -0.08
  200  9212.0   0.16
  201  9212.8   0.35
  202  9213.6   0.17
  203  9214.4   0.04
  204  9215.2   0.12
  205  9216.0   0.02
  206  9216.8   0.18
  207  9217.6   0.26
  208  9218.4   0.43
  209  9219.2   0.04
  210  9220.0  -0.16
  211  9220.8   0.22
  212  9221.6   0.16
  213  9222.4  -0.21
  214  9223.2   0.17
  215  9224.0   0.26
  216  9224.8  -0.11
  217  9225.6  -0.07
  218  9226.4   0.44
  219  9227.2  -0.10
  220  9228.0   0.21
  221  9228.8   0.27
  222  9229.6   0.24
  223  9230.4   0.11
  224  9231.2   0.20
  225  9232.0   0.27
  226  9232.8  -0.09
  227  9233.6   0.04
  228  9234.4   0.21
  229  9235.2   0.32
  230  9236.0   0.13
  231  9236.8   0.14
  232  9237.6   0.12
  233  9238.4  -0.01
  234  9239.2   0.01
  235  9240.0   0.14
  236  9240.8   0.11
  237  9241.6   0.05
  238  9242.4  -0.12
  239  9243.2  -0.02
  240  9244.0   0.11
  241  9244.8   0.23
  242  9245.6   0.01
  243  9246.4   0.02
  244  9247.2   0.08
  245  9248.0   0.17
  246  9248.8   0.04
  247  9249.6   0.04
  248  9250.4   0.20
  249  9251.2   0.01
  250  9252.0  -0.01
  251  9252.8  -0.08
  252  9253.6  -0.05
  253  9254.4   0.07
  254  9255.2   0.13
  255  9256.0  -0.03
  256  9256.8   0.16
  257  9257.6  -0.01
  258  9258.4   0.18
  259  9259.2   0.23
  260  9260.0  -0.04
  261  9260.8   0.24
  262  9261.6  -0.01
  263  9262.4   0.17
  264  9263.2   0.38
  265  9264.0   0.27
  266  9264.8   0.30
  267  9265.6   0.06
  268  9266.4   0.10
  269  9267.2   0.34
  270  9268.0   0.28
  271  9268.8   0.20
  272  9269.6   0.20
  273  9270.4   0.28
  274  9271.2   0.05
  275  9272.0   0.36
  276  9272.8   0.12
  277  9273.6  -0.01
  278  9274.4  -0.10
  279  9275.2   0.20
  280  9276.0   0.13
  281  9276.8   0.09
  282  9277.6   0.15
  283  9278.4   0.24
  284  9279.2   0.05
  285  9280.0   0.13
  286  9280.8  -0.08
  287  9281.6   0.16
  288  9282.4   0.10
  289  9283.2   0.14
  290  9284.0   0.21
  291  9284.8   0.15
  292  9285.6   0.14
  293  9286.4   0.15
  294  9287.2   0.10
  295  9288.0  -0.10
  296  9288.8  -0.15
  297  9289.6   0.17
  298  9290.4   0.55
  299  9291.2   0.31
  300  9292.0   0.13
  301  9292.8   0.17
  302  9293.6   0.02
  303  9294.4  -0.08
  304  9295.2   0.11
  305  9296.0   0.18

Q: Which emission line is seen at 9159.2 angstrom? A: [O III] 5007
